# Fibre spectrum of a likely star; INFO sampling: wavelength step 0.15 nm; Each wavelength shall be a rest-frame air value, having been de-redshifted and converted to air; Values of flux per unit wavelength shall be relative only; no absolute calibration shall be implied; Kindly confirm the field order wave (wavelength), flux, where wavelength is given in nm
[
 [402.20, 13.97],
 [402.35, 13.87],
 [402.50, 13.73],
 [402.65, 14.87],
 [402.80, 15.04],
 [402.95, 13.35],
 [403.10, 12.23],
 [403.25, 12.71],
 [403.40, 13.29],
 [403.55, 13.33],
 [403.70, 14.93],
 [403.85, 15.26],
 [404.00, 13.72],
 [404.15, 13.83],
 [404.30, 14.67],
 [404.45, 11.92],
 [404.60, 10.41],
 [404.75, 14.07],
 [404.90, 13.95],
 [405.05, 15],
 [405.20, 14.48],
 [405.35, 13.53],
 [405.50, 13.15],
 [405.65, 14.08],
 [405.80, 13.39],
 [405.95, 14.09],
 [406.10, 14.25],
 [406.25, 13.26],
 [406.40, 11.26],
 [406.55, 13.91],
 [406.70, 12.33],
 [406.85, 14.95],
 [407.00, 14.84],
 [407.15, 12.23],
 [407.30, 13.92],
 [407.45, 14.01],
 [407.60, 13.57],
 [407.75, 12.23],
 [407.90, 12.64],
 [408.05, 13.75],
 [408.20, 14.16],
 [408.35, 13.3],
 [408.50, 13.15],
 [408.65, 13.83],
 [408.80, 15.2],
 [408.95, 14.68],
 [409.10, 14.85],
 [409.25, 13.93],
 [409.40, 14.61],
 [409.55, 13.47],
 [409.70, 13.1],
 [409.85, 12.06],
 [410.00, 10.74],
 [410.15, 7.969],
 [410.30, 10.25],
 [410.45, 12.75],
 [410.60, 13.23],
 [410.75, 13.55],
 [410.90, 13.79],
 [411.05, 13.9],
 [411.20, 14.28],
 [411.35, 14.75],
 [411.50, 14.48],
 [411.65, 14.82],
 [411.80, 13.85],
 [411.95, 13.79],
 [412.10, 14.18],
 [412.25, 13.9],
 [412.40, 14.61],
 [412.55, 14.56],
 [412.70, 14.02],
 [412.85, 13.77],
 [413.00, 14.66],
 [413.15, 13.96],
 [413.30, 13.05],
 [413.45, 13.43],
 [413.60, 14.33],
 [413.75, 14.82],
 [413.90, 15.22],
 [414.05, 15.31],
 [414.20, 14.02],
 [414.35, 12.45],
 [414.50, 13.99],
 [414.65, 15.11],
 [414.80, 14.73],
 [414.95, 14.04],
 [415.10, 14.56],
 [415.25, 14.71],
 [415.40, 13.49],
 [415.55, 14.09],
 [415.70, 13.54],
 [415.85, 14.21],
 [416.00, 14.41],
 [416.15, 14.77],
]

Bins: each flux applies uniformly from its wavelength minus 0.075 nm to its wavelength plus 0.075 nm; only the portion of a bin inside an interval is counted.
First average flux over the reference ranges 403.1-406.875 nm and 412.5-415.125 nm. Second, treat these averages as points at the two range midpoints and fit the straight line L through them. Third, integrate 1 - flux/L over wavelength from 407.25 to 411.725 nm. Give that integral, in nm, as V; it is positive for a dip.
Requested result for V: 0.17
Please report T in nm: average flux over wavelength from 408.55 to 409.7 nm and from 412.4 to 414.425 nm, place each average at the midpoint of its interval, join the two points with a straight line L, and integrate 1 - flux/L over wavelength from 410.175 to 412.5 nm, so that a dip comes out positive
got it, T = 0.09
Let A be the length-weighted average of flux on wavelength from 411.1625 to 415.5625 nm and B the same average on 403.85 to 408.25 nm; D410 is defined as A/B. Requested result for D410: 1.1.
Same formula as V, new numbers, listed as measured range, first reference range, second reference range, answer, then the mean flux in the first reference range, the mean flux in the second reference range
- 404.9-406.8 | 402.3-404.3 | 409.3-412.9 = 0.017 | 13.9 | 13.4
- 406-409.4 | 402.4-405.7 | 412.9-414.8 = 0.054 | 13.7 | 14.2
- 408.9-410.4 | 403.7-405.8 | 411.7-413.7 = 0.149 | 13.7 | 14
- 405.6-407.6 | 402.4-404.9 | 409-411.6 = -0.031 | 13.6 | 13.1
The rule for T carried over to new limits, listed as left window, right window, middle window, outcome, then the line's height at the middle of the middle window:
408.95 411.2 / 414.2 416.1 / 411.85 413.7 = -0.07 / 13.5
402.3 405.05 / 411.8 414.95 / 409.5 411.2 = 0.21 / 14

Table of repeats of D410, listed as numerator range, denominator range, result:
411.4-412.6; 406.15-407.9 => 1.07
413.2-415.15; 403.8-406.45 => 1.05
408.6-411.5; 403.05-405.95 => 0.97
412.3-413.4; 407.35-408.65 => 1.05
